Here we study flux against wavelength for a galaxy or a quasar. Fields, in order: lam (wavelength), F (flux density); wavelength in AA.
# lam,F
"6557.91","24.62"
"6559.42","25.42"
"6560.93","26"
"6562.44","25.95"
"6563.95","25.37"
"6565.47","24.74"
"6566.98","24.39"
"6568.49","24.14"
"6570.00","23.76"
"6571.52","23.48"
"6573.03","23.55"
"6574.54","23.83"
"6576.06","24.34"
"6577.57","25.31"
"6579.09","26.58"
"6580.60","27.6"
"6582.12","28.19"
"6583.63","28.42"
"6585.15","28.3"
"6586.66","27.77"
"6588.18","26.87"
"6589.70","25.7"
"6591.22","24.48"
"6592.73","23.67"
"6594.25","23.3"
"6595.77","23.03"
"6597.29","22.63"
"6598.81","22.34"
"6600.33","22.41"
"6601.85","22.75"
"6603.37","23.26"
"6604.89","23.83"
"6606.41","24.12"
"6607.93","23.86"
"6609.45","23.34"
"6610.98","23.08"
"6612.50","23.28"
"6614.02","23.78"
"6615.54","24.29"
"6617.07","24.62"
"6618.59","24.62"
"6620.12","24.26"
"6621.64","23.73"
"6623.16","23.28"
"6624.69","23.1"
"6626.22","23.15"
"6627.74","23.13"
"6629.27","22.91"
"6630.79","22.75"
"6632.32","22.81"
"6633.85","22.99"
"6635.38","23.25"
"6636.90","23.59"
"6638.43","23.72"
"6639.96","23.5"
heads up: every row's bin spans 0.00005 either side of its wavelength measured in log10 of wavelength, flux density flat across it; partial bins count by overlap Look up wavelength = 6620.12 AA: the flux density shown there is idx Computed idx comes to 24.26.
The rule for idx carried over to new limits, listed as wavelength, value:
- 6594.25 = 23.3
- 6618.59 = 24.62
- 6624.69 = 23.1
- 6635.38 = 23.25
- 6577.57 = 25.31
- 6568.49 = 24.14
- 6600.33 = 22.41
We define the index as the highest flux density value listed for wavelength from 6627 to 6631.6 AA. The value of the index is 23.13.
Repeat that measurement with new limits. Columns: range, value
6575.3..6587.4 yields 28.42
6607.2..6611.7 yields 23.86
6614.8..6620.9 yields 24.62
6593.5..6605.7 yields 23.83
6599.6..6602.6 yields 22.75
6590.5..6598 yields 24.48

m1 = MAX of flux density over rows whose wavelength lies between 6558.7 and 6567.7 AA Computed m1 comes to 26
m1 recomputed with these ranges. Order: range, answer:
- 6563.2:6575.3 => 25.37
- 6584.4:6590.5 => 28.3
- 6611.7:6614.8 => 23.78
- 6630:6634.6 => 22.99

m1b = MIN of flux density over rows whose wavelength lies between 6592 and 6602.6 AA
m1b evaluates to 22.34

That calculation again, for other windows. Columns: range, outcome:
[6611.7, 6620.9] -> 23.28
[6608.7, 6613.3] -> 23.08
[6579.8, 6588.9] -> 26.87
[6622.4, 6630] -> 22.91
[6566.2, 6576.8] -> 23.48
